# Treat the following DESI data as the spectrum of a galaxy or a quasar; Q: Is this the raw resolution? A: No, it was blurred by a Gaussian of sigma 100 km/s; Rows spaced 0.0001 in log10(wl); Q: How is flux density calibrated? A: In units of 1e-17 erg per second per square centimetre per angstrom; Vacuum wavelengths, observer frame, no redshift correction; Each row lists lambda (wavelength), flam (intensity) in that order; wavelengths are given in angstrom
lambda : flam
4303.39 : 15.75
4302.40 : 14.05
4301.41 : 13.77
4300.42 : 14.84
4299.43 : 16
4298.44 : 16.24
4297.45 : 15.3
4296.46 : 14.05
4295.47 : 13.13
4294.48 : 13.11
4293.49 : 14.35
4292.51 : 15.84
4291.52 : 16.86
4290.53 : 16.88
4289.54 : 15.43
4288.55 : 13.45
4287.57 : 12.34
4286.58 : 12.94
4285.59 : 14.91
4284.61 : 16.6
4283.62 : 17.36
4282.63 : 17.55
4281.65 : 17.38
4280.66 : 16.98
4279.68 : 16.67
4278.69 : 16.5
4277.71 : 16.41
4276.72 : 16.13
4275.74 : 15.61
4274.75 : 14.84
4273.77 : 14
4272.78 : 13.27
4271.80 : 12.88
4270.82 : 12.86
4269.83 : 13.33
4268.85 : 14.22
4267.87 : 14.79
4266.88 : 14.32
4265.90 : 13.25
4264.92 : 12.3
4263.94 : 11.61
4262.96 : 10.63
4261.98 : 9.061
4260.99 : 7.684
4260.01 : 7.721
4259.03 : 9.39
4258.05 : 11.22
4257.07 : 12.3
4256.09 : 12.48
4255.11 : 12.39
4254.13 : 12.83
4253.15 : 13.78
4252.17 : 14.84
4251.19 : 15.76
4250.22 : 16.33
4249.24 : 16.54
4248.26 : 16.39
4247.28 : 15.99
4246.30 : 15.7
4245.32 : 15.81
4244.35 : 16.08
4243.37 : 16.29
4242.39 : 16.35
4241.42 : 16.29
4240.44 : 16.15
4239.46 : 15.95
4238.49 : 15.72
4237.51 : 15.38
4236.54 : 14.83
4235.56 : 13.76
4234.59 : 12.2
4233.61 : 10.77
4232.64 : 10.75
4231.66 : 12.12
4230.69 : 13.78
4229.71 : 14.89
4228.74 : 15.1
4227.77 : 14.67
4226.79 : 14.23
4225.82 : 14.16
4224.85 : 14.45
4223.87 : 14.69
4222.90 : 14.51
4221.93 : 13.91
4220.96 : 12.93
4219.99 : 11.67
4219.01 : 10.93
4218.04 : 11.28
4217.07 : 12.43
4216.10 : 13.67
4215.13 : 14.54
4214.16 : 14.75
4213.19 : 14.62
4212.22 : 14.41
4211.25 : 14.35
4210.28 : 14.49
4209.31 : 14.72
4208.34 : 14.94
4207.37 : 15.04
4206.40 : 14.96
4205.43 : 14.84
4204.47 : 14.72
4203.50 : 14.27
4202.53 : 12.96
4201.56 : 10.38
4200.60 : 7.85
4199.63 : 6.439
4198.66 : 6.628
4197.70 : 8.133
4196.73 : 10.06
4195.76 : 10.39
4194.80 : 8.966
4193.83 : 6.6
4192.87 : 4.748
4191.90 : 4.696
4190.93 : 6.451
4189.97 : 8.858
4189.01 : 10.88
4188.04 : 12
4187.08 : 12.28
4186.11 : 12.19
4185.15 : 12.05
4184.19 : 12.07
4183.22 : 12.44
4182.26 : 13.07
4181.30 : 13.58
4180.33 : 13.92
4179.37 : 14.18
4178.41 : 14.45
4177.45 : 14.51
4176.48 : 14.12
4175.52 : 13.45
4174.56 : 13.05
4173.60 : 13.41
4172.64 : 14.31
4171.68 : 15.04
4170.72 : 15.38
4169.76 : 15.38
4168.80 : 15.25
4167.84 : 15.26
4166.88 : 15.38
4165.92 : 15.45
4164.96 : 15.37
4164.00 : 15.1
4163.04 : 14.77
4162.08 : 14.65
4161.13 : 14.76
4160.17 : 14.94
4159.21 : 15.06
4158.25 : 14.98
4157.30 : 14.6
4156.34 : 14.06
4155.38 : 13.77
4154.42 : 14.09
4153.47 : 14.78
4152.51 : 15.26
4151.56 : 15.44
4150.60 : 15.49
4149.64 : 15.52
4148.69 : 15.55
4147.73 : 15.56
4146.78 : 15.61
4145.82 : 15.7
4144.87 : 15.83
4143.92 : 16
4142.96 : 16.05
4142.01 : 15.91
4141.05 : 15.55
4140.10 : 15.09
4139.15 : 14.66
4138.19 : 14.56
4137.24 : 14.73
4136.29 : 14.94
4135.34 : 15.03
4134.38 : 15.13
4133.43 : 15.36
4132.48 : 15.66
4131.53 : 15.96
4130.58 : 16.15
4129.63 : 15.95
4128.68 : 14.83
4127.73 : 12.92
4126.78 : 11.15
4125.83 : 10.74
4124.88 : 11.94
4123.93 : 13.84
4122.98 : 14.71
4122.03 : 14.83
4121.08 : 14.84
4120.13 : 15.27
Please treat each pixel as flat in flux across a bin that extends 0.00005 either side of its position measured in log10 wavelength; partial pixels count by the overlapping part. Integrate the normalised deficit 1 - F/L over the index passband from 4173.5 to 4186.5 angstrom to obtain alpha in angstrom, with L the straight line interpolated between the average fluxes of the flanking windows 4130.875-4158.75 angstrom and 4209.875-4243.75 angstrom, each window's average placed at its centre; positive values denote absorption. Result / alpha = 1.2 angstrom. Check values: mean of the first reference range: 15.2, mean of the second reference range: 14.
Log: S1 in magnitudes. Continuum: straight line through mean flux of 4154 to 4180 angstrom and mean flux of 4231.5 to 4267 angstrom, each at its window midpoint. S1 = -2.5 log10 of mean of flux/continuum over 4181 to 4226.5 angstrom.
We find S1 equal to 0.19 mag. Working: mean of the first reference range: 14.6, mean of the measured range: 11.9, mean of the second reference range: 13.5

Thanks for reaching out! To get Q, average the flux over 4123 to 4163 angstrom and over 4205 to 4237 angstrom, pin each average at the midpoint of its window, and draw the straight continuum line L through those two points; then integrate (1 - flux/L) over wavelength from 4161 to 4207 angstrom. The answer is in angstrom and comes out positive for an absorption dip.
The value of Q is 6.5 angstrom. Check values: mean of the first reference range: 14.8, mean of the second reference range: 13.7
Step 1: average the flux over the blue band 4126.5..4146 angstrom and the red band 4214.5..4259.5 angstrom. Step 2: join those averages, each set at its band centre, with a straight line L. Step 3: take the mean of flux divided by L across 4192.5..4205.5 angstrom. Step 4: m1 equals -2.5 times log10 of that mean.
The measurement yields 0.44 mag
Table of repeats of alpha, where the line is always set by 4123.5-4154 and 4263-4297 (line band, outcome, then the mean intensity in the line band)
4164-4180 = 0.3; 14.6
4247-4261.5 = 1.7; 13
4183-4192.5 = 2.9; 10.3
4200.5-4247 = 2.2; 14.1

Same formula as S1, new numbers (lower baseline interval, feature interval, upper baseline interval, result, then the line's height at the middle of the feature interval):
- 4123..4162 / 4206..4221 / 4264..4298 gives 0.08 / 14.8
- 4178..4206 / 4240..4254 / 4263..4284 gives -0.18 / 13.4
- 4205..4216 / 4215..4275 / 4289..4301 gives 0.10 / 14.9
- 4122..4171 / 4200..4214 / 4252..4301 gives 0.06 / 14.5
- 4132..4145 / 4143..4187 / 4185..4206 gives -0.15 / 12.8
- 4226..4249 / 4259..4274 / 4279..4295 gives 0.26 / 15.2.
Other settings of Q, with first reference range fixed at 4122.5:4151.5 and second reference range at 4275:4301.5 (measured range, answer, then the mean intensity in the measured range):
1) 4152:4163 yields 0.23 angstrom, 14.6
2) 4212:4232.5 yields 2.10 angstrom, 13.6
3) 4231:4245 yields 0.71 angstrom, 14.5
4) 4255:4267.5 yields 3.46 angstrom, 11.1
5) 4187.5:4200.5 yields 6.04 angstrom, 8.08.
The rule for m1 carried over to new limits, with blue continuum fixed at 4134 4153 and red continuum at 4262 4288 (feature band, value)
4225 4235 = 0.12 mag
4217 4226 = 0.14 mag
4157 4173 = 0.01 mag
